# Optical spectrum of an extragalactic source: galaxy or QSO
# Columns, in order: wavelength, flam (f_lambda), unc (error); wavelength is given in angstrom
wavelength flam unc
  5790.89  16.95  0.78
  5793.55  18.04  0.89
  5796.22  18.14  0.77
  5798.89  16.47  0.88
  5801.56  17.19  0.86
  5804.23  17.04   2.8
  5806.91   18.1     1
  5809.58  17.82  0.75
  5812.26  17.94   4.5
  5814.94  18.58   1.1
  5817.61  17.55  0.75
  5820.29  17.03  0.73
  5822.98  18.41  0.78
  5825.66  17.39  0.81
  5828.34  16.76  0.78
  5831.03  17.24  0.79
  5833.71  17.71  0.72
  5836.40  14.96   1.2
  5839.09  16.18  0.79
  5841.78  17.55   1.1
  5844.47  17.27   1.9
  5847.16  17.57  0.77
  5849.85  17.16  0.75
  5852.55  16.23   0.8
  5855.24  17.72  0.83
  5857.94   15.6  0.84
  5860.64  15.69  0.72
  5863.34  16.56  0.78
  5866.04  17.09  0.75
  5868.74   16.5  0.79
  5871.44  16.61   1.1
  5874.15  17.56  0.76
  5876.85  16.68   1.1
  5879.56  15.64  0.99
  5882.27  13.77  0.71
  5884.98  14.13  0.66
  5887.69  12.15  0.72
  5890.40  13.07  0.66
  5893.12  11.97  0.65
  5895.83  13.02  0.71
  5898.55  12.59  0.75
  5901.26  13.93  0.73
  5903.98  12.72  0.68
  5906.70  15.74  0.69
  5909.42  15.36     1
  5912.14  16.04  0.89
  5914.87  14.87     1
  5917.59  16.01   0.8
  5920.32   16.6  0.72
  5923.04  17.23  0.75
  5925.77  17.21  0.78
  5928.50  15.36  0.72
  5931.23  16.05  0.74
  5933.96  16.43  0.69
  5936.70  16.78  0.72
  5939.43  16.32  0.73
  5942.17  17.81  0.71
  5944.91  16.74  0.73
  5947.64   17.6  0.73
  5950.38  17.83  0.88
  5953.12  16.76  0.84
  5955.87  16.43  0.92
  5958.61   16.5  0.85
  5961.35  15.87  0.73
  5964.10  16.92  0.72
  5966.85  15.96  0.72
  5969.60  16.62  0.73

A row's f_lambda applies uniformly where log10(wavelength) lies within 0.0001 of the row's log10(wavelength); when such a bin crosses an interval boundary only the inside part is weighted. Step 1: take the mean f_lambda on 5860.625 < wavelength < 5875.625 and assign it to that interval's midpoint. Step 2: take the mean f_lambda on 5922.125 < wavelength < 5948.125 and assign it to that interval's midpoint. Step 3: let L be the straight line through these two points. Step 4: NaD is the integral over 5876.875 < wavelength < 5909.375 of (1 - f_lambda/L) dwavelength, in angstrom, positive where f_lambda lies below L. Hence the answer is 5.9 angstrom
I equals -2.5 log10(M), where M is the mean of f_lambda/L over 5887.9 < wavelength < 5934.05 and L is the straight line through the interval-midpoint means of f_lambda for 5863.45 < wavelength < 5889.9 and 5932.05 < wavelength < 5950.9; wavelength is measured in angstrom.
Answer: 0.10 mag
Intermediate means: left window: 15.5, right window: 17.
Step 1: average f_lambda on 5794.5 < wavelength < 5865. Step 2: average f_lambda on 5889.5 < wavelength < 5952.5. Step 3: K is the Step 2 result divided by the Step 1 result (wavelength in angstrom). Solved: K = 0.91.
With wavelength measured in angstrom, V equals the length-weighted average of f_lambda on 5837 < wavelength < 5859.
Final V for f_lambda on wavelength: 16.9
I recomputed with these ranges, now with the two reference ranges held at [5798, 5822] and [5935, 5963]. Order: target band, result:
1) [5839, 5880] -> 0.034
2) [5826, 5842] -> 0.046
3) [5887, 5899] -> 0.336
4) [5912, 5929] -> 0.050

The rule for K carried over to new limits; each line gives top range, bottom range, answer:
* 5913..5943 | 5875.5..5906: 1.20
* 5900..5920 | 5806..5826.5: 0.84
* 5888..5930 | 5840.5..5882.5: 0.88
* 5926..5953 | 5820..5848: 0.98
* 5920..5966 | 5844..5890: 1.04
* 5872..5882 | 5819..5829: 0.94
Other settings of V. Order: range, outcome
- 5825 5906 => 15.6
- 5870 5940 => 15.1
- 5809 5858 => 17.2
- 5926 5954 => 16.8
